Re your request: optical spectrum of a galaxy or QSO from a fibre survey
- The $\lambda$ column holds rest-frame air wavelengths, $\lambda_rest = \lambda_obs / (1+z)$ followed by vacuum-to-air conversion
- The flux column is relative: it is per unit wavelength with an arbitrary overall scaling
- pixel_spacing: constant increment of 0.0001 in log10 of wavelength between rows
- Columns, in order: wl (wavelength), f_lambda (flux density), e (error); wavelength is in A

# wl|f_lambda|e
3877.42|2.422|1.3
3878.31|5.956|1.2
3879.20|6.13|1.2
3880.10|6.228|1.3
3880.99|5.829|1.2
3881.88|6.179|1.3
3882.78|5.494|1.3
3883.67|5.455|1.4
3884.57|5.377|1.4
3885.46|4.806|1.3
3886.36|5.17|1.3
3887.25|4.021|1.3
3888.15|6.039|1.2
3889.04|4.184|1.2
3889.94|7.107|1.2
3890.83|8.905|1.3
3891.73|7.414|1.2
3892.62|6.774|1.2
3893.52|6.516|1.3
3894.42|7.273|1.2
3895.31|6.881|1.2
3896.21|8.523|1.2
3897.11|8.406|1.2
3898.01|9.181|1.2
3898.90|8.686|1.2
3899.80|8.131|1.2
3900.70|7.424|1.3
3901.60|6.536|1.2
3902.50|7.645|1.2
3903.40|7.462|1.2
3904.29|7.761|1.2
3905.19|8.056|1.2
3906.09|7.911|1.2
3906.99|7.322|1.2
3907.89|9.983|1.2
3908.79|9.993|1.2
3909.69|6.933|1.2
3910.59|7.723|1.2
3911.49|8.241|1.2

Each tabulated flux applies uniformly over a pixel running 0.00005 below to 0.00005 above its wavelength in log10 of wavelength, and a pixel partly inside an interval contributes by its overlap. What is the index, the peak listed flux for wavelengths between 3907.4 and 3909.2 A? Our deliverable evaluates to 9.993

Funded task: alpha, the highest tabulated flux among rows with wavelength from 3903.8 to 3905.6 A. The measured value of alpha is 8.056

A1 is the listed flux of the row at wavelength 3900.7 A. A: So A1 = 7.424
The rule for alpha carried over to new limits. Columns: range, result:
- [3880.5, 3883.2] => 6.179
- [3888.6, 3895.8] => 8.905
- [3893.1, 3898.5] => 9.181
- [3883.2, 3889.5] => 6.039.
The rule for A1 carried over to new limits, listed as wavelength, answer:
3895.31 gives 6.881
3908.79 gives 9.993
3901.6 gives 6.536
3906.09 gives 7.911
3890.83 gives 8.905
